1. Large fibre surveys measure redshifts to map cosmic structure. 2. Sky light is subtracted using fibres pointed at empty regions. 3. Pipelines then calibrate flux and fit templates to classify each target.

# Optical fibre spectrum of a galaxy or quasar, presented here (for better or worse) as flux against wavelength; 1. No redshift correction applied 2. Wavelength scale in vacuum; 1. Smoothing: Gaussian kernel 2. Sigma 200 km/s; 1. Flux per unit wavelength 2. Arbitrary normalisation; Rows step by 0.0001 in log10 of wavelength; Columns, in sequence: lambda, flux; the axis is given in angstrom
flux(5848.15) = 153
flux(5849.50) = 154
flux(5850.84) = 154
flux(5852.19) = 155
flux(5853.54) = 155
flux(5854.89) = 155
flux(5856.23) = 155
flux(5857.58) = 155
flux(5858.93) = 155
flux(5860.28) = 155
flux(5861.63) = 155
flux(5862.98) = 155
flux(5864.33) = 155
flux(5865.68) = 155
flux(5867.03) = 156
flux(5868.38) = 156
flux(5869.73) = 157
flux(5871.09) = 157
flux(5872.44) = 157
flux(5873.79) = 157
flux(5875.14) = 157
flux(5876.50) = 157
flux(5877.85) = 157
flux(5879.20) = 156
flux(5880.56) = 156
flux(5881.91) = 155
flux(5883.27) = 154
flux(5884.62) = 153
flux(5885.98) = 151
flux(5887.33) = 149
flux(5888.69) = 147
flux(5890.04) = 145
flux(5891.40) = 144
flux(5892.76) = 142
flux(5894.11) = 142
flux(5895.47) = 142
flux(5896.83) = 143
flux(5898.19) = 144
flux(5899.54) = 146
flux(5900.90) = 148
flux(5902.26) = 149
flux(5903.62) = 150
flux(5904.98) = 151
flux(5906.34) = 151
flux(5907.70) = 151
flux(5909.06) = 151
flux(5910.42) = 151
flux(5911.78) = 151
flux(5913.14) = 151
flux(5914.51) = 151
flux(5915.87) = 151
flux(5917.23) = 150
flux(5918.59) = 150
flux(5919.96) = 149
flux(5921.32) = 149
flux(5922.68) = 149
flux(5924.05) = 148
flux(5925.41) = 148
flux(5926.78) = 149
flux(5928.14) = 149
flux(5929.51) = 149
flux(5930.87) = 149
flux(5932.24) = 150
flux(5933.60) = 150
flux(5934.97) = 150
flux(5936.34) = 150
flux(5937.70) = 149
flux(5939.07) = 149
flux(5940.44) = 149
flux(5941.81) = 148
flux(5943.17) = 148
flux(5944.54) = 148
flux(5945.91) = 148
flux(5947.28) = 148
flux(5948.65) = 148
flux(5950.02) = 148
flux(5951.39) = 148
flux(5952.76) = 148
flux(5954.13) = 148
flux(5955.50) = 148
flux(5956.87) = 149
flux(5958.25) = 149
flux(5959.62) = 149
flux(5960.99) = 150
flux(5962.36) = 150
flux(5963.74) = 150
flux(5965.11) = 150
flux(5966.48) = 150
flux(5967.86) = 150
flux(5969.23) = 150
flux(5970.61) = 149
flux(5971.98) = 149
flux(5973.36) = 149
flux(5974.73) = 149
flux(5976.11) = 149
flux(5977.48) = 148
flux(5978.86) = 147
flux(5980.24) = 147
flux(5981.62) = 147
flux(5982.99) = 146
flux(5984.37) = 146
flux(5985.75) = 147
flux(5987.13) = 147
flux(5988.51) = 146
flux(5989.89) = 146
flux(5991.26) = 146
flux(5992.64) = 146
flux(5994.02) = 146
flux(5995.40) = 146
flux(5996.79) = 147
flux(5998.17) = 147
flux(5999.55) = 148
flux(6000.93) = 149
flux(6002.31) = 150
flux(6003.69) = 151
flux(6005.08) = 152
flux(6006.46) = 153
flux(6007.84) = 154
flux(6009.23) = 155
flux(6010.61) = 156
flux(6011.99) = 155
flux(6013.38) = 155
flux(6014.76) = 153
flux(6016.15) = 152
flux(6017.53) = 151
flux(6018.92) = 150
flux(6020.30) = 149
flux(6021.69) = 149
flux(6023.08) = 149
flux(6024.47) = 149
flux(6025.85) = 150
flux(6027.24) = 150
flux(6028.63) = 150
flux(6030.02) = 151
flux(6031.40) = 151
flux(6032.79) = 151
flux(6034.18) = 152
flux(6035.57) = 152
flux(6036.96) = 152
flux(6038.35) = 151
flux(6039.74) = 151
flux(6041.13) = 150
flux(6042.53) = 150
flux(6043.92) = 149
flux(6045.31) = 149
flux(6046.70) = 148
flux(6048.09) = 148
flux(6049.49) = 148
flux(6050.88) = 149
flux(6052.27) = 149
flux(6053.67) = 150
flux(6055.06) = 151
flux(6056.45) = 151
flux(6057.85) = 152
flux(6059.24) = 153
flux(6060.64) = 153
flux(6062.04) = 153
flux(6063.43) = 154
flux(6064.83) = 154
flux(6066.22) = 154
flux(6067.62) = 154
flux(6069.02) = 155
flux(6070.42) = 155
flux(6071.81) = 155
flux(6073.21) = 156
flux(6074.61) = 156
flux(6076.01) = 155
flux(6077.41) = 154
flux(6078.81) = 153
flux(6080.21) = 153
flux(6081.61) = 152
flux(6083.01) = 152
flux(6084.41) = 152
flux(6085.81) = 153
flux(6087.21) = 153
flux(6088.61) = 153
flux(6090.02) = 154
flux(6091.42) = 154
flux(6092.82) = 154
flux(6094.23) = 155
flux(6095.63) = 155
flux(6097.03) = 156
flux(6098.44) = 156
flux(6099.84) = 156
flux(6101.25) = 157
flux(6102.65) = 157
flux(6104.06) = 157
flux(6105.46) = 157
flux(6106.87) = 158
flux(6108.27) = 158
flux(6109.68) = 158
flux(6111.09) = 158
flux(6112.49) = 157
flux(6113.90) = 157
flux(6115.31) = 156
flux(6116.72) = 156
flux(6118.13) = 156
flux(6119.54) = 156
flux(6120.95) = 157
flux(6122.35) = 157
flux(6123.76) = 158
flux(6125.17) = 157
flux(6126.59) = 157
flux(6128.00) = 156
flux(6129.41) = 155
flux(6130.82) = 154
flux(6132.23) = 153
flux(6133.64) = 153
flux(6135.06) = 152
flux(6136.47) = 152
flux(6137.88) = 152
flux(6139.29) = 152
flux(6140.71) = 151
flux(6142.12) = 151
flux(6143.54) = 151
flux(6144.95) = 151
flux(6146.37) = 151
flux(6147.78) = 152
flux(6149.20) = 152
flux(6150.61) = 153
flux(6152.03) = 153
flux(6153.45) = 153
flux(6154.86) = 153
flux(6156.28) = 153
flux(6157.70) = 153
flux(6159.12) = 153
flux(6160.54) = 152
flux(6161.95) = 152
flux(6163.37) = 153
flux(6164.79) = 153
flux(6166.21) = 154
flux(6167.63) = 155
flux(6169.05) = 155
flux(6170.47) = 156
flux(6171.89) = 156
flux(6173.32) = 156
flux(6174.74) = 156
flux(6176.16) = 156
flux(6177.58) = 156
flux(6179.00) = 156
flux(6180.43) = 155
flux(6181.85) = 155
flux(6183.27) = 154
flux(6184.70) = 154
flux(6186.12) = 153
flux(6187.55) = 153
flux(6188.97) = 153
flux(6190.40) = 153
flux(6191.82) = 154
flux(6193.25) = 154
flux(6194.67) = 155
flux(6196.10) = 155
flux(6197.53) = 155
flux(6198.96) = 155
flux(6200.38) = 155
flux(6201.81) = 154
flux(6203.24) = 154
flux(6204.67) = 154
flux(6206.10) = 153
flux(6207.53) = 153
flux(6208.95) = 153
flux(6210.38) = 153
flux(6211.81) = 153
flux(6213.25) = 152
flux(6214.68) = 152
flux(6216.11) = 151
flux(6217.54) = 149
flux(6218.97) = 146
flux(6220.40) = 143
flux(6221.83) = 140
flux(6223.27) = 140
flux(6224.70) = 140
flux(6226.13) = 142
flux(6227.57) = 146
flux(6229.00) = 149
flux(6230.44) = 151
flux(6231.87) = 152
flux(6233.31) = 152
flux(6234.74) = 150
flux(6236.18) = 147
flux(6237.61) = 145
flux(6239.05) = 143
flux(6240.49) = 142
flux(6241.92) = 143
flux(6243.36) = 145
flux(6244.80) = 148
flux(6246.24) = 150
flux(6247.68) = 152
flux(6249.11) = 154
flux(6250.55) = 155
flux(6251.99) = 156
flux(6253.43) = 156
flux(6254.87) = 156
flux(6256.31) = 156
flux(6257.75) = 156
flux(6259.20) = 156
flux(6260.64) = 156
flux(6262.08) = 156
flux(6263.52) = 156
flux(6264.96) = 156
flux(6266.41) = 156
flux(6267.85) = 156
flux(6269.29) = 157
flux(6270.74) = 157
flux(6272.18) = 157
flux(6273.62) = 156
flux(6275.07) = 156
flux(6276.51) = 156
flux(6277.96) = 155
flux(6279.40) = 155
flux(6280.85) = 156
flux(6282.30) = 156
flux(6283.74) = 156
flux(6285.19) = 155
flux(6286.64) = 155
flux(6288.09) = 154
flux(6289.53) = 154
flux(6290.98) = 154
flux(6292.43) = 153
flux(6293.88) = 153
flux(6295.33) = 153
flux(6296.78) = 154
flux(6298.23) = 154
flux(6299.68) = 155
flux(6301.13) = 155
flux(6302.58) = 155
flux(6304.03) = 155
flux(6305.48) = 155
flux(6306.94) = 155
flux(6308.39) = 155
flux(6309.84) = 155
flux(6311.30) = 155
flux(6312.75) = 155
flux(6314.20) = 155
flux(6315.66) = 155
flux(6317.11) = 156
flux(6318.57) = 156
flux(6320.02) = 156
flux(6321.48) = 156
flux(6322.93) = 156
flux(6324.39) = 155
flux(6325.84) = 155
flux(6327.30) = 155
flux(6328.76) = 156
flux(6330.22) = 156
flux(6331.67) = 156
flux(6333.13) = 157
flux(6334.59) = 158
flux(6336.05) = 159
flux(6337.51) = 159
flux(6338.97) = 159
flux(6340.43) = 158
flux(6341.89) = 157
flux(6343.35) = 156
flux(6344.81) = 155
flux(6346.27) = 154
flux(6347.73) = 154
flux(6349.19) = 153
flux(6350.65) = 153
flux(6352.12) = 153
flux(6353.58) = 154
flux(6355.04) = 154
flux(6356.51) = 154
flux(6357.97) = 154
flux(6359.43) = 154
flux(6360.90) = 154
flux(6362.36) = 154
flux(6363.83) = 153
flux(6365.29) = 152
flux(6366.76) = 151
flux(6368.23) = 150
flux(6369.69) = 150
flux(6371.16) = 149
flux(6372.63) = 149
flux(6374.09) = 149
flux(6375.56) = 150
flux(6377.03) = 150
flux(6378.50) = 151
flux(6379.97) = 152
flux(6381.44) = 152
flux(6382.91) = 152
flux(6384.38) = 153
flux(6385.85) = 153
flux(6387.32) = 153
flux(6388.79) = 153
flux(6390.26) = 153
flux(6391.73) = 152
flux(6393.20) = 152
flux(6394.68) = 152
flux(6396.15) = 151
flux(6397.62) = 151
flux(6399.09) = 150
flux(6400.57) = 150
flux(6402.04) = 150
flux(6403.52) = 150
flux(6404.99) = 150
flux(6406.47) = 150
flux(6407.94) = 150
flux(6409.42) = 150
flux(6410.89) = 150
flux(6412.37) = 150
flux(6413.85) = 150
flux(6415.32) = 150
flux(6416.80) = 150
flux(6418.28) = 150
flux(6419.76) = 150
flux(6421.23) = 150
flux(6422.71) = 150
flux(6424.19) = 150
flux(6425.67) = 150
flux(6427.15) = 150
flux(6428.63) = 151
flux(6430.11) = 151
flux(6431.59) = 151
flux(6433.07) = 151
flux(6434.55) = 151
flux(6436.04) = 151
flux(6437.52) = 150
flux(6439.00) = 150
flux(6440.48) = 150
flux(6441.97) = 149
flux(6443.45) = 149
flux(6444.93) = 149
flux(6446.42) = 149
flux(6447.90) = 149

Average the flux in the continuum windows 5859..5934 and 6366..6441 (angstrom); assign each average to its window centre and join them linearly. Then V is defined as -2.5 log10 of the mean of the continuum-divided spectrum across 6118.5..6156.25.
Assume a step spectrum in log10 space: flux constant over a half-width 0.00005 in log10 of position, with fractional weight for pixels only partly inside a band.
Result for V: -0.02 mag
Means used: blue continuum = 151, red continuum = 151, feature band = 154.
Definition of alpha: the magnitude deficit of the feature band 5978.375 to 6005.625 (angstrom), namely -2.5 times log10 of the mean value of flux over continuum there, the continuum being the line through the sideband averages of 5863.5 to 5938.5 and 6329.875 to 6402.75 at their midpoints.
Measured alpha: 0.03 mag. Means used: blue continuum 151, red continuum 153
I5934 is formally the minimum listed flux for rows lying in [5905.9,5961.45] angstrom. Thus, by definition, 148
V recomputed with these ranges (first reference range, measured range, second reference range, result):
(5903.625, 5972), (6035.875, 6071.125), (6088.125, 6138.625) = 0.016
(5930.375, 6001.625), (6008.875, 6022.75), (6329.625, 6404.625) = -0.026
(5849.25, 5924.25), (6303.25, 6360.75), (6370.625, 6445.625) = -0.033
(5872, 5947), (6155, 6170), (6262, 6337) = 0.001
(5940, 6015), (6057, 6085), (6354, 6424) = -0.030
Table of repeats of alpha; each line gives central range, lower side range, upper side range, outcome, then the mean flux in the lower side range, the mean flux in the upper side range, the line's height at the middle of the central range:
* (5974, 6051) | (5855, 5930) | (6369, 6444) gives 0.01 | 151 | 151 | 151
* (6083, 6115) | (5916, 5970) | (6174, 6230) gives -0.04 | 149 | 152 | 151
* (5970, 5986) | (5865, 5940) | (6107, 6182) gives 0.03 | 150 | 154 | 152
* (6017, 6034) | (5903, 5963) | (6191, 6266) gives 0.00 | 149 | 151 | 150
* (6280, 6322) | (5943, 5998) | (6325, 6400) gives -0.02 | 148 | 153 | 153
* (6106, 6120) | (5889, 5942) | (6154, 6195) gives -0.03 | 148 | 154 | 153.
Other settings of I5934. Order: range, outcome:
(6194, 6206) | 154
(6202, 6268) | 140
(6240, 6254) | 142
